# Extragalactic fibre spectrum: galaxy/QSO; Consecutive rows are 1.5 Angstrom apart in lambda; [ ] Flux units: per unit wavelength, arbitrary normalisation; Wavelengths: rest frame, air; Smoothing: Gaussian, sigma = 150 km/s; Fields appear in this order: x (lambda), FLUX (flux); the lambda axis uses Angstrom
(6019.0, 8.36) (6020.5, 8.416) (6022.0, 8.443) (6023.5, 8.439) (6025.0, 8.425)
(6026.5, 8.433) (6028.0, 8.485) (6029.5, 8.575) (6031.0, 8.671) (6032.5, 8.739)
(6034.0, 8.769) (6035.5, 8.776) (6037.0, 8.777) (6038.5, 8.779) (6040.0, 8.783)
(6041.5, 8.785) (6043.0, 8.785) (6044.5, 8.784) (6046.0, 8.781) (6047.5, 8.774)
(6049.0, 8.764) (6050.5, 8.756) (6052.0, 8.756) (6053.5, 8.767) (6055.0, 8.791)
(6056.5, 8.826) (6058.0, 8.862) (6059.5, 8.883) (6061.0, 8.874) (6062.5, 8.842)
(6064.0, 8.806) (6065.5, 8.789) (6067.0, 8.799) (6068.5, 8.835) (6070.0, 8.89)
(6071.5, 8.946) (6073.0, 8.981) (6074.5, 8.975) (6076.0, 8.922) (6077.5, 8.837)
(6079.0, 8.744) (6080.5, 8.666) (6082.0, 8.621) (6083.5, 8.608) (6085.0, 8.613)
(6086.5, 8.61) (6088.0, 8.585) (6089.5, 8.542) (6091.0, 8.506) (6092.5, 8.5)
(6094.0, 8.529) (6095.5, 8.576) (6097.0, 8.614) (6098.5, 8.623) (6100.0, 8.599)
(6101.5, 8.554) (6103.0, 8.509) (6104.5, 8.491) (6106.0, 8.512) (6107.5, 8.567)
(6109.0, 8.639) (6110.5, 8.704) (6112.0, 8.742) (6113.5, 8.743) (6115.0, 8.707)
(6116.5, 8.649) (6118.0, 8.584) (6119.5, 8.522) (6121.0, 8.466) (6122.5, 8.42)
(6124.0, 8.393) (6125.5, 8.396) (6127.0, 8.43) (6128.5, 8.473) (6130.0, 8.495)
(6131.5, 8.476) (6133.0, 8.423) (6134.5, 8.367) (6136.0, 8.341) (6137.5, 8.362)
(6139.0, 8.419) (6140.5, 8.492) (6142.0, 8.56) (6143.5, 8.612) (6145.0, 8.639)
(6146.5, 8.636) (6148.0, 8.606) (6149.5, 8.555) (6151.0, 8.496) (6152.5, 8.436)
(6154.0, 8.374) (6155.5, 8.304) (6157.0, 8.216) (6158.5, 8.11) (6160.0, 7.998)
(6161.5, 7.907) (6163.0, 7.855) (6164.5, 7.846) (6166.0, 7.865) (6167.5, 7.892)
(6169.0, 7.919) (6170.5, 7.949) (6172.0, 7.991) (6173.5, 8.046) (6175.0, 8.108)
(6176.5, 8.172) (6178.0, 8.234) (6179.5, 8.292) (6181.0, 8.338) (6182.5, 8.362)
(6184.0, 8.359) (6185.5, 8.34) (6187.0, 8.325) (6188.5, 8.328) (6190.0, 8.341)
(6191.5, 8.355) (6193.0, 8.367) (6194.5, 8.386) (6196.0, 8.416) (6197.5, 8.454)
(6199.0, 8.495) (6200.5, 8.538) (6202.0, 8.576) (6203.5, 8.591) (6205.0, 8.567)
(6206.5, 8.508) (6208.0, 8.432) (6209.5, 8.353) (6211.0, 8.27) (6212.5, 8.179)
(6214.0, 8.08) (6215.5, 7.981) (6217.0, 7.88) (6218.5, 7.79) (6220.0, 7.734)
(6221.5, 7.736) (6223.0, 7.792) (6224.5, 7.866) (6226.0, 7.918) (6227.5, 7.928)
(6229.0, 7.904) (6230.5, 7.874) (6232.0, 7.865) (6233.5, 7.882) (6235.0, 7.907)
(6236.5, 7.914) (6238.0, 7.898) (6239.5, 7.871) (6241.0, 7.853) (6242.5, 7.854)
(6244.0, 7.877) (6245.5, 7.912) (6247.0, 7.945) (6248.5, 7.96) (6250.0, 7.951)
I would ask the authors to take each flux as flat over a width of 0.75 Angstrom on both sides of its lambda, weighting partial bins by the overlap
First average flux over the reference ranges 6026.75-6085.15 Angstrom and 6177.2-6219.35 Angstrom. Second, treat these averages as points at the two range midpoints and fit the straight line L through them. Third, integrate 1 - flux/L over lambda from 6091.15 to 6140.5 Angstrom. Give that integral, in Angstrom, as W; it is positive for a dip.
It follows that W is 0.4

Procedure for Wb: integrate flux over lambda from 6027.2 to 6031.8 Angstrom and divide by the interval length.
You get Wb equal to 8.58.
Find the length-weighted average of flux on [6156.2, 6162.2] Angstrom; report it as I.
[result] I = 8.06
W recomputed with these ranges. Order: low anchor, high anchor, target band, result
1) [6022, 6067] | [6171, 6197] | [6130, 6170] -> 0.4 Angstrom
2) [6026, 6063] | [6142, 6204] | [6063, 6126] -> -0.6 Angstrom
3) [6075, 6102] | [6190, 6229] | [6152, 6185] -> 0.9 Angstrom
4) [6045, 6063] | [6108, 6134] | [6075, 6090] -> 0.0 Angstrom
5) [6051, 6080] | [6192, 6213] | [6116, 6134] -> 0.4 Angstrom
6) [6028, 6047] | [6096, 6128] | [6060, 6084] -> -0.5 Angstrom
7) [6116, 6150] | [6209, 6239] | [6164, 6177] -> 0.4 Angstrom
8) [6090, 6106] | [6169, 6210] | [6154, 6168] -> 0.6 Angstrom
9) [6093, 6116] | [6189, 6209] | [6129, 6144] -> 0.2 Angstrom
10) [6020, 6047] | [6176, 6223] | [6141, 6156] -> -0.2 Angstrom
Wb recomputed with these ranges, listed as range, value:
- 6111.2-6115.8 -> 8.73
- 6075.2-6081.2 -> 8.79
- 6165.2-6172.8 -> 7.92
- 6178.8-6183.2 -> 8.33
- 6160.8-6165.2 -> 7.87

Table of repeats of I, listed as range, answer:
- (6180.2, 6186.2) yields 8.35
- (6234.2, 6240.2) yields 7.9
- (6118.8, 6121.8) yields 8.49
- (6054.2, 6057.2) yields 8.81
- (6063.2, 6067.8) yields 8.8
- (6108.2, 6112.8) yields 8.69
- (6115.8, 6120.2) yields 8.58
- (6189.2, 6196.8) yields 8.37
